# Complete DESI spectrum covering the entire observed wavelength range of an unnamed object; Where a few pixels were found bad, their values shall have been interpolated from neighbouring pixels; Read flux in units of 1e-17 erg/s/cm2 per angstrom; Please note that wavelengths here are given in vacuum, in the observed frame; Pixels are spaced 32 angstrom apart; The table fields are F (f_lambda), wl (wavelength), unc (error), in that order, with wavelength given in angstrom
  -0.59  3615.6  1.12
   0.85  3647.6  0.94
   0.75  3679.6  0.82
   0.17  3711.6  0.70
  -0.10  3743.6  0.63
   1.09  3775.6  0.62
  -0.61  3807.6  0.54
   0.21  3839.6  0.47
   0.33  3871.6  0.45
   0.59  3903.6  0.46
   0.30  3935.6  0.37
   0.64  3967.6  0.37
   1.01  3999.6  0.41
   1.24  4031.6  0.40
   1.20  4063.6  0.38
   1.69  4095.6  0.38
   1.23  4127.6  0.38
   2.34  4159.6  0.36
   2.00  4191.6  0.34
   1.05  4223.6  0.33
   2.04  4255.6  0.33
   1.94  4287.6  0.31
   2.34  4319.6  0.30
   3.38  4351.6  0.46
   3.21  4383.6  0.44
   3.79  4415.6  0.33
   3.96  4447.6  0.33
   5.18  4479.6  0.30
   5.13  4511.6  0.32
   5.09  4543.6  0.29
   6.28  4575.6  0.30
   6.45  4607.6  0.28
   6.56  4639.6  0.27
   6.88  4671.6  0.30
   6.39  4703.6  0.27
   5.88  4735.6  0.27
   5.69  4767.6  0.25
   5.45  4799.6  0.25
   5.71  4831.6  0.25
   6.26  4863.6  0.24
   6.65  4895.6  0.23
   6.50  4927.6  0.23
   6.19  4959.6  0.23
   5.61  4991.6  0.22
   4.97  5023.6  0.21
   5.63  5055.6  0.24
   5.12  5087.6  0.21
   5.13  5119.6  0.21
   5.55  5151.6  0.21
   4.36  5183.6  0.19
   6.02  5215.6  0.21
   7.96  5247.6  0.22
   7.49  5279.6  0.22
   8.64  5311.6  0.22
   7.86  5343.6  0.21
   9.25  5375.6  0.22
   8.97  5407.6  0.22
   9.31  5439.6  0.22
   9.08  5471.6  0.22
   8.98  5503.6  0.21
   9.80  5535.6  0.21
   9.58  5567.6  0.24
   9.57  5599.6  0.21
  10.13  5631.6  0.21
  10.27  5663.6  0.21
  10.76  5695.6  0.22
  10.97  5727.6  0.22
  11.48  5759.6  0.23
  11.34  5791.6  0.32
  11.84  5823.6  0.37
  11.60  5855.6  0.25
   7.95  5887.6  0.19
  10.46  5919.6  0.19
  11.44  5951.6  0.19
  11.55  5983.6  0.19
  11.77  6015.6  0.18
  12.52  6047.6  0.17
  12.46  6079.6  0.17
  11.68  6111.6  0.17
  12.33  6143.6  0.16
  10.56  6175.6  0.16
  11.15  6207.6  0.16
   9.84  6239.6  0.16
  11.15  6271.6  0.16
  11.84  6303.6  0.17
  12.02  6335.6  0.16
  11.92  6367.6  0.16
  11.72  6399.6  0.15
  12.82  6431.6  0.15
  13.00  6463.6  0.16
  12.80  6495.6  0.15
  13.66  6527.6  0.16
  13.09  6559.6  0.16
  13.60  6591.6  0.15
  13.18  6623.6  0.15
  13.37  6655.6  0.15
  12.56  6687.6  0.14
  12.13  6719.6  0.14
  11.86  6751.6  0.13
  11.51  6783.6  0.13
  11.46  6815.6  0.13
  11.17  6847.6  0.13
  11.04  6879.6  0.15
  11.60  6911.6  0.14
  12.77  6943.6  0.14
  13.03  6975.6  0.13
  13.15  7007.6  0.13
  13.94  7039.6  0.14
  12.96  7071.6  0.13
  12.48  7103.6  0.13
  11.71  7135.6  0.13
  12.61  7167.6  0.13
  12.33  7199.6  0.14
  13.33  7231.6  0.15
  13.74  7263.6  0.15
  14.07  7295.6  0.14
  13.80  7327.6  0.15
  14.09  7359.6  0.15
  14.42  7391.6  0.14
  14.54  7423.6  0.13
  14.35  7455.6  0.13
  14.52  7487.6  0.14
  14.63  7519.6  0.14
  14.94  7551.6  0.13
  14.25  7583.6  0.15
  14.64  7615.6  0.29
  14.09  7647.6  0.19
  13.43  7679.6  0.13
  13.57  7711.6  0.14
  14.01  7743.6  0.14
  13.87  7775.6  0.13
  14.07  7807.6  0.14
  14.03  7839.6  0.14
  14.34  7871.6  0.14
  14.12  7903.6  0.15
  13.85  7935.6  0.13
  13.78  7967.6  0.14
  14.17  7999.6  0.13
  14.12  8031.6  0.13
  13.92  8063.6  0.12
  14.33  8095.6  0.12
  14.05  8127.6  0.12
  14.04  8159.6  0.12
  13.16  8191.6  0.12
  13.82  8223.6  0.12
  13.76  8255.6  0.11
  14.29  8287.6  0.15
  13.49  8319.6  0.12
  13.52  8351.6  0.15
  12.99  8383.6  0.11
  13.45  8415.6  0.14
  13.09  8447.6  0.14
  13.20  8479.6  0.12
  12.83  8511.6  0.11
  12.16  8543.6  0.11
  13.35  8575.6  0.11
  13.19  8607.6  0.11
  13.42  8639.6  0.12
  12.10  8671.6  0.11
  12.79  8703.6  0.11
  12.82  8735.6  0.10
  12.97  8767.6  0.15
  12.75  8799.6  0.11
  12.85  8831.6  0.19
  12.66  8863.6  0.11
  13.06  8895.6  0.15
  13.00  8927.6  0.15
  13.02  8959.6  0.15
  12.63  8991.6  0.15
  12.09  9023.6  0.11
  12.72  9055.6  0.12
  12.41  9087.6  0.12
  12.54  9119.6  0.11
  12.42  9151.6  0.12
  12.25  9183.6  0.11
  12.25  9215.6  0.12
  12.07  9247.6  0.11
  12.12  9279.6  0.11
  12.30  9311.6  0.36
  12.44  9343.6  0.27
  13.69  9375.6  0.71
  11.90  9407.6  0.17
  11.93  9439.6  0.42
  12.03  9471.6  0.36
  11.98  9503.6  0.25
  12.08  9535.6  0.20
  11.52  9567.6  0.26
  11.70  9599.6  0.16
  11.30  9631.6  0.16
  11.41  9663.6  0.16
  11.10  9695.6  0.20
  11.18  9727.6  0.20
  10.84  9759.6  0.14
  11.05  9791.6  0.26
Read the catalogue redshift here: 0.00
